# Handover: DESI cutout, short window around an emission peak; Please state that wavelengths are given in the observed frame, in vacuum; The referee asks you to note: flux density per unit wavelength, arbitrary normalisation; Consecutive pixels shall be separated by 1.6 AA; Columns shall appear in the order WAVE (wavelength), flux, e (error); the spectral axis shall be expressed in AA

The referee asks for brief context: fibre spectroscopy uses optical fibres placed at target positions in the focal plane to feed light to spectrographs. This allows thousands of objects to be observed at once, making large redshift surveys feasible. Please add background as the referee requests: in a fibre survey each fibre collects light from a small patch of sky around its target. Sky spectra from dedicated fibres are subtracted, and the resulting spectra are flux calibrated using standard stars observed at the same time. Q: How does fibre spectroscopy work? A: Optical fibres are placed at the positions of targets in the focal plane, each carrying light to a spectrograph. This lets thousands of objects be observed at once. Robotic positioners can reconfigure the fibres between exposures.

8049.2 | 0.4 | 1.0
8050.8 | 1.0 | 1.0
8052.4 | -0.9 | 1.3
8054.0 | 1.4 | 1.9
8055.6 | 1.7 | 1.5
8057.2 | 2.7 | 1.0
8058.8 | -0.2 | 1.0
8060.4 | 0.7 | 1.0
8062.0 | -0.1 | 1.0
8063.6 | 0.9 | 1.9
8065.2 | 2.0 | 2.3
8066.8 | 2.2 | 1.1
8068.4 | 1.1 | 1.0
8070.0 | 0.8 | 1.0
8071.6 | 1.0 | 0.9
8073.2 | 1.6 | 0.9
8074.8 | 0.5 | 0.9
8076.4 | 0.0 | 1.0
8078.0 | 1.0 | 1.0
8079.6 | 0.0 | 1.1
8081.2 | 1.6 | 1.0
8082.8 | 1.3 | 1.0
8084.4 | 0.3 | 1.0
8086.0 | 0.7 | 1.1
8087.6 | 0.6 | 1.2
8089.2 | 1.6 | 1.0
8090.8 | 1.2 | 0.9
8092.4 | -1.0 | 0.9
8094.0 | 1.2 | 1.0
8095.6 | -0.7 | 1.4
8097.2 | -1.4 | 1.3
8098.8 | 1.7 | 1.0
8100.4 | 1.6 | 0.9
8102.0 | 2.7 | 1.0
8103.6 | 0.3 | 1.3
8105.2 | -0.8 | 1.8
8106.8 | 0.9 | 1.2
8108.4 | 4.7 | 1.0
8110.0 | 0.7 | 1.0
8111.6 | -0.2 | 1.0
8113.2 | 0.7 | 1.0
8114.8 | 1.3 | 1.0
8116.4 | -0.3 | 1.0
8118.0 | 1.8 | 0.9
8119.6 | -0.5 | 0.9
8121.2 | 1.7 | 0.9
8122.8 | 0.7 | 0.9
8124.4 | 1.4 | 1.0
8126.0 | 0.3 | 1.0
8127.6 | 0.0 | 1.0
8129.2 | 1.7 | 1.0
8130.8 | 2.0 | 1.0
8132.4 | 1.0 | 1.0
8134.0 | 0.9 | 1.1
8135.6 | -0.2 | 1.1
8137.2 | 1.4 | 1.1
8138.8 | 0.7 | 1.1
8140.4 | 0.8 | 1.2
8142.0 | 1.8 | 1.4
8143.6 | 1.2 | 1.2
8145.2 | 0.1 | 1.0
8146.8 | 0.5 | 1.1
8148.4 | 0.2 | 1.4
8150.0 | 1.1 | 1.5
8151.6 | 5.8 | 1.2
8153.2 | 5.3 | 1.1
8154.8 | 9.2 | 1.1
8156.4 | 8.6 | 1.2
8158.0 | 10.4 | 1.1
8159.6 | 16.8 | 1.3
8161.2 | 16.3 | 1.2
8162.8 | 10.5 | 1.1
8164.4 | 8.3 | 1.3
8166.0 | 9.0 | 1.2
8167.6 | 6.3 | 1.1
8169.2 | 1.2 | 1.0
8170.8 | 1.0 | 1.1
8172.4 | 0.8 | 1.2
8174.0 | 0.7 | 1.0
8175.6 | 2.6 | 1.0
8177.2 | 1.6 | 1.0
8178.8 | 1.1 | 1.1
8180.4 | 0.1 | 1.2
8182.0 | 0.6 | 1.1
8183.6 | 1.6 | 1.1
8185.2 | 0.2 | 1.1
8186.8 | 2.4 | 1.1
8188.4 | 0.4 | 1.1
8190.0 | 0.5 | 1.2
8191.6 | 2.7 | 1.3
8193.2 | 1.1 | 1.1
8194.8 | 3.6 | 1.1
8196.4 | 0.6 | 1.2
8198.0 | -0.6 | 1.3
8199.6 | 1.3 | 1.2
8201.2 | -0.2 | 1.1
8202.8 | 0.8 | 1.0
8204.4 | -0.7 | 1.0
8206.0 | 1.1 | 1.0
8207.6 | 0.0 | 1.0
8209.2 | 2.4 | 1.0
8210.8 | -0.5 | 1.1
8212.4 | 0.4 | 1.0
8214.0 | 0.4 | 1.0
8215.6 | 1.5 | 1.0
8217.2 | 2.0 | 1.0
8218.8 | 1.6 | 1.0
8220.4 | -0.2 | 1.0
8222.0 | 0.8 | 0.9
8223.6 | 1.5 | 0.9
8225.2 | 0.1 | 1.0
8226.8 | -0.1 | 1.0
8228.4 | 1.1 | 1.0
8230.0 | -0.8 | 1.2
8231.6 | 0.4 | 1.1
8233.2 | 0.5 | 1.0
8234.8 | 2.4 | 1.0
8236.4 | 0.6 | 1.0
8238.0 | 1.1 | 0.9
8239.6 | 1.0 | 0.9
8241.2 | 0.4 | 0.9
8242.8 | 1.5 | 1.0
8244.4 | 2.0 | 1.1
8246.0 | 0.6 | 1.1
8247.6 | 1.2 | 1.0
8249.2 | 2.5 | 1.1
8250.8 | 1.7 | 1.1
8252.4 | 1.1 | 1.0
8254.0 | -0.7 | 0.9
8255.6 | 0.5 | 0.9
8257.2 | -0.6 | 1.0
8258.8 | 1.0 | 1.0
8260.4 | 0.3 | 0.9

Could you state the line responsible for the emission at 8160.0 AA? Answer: [O II]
